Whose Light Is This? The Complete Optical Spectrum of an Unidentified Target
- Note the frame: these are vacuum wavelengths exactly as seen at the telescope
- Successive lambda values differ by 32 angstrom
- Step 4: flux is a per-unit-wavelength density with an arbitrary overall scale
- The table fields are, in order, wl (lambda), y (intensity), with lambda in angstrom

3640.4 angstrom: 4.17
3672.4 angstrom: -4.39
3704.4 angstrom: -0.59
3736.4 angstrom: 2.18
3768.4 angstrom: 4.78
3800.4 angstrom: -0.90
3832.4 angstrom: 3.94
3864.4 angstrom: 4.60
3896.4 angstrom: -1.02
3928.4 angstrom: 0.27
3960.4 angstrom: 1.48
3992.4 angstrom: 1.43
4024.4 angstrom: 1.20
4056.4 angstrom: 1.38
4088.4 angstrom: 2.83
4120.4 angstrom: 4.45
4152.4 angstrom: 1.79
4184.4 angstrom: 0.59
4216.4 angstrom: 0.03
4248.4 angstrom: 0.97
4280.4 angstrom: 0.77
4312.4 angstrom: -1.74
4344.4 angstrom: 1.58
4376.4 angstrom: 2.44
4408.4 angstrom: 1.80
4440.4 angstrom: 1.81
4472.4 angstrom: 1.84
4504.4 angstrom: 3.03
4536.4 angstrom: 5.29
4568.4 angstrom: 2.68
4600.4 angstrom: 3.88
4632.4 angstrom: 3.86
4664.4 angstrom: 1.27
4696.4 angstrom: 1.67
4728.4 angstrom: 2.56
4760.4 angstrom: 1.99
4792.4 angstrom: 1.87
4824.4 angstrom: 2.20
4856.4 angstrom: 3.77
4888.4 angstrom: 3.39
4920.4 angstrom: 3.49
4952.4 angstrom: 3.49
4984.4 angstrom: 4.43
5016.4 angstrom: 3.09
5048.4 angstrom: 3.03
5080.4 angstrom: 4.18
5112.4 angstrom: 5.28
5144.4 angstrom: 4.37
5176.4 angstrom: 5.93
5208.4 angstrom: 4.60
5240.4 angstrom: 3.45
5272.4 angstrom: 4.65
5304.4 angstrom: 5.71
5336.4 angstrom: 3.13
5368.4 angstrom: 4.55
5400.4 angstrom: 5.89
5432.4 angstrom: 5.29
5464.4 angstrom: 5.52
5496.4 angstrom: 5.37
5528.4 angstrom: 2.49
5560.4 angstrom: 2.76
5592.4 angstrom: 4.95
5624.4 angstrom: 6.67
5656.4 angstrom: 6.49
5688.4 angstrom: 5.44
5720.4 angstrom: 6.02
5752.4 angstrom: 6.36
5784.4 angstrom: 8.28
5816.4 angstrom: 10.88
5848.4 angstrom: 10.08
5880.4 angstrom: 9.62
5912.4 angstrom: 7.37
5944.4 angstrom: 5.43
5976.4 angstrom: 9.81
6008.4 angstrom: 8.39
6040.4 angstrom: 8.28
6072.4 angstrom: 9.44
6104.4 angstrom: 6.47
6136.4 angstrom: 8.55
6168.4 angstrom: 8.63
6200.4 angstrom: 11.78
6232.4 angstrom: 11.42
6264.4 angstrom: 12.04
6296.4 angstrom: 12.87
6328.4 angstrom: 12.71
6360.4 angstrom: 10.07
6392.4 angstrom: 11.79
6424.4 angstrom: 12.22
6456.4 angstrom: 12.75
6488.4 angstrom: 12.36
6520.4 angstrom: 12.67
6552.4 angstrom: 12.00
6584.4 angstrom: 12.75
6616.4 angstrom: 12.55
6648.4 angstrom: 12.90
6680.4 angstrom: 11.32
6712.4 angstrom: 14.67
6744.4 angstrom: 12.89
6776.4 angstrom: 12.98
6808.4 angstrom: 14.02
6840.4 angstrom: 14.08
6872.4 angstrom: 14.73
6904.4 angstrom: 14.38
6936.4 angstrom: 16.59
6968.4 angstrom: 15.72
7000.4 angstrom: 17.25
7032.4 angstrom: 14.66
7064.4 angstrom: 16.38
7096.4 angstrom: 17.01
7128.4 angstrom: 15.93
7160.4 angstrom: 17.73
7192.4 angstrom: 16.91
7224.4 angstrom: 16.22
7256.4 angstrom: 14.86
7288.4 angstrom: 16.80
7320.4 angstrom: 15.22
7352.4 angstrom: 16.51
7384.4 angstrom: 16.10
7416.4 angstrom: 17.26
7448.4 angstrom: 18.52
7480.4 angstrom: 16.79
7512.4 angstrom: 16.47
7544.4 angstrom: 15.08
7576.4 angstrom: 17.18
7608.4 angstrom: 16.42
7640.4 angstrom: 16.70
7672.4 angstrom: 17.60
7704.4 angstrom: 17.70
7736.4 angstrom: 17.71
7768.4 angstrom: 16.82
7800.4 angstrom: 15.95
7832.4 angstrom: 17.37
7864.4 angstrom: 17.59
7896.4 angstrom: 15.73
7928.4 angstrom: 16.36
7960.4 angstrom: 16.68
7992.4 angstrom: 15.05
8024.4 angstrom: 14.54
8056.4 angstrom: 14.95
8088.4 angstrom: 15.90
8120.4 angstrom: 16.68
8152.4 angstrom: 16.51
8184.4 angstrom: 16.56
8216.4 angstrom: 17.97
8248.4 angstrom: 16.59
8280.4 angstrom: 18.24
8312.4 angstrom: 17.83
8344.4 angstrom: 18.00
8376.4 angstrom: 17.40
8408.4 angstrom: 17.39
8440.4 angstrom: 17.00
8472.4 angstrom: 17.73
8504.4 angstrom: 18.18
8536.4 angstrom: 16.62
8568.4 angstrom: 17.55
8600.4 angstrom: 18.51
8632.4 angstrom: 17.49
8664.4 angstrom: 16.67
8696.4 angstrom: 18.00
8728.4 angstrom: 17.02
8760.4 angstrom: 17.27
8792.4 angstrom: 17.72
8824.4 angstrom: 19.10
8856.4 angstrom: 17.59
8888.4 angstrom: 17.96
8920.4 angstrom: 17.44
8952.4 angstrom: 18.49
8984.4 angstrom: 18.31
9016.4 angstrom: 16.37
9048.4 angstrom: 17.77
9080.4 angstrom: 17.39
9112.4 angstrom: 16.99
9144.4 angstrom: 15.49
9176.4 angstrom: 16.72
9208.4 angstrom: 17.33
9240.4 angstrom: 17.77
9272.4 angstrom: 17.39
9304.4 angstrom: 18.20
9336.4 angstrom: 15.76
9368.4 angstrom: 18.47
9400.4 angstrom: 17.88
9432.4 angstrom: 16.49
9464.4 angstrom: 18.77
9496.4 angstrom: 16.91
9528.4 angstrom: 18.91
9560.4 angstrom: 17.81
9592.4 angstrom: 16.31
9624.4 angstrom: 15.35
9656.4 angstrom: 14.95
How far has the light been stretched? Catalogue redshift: 0.55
